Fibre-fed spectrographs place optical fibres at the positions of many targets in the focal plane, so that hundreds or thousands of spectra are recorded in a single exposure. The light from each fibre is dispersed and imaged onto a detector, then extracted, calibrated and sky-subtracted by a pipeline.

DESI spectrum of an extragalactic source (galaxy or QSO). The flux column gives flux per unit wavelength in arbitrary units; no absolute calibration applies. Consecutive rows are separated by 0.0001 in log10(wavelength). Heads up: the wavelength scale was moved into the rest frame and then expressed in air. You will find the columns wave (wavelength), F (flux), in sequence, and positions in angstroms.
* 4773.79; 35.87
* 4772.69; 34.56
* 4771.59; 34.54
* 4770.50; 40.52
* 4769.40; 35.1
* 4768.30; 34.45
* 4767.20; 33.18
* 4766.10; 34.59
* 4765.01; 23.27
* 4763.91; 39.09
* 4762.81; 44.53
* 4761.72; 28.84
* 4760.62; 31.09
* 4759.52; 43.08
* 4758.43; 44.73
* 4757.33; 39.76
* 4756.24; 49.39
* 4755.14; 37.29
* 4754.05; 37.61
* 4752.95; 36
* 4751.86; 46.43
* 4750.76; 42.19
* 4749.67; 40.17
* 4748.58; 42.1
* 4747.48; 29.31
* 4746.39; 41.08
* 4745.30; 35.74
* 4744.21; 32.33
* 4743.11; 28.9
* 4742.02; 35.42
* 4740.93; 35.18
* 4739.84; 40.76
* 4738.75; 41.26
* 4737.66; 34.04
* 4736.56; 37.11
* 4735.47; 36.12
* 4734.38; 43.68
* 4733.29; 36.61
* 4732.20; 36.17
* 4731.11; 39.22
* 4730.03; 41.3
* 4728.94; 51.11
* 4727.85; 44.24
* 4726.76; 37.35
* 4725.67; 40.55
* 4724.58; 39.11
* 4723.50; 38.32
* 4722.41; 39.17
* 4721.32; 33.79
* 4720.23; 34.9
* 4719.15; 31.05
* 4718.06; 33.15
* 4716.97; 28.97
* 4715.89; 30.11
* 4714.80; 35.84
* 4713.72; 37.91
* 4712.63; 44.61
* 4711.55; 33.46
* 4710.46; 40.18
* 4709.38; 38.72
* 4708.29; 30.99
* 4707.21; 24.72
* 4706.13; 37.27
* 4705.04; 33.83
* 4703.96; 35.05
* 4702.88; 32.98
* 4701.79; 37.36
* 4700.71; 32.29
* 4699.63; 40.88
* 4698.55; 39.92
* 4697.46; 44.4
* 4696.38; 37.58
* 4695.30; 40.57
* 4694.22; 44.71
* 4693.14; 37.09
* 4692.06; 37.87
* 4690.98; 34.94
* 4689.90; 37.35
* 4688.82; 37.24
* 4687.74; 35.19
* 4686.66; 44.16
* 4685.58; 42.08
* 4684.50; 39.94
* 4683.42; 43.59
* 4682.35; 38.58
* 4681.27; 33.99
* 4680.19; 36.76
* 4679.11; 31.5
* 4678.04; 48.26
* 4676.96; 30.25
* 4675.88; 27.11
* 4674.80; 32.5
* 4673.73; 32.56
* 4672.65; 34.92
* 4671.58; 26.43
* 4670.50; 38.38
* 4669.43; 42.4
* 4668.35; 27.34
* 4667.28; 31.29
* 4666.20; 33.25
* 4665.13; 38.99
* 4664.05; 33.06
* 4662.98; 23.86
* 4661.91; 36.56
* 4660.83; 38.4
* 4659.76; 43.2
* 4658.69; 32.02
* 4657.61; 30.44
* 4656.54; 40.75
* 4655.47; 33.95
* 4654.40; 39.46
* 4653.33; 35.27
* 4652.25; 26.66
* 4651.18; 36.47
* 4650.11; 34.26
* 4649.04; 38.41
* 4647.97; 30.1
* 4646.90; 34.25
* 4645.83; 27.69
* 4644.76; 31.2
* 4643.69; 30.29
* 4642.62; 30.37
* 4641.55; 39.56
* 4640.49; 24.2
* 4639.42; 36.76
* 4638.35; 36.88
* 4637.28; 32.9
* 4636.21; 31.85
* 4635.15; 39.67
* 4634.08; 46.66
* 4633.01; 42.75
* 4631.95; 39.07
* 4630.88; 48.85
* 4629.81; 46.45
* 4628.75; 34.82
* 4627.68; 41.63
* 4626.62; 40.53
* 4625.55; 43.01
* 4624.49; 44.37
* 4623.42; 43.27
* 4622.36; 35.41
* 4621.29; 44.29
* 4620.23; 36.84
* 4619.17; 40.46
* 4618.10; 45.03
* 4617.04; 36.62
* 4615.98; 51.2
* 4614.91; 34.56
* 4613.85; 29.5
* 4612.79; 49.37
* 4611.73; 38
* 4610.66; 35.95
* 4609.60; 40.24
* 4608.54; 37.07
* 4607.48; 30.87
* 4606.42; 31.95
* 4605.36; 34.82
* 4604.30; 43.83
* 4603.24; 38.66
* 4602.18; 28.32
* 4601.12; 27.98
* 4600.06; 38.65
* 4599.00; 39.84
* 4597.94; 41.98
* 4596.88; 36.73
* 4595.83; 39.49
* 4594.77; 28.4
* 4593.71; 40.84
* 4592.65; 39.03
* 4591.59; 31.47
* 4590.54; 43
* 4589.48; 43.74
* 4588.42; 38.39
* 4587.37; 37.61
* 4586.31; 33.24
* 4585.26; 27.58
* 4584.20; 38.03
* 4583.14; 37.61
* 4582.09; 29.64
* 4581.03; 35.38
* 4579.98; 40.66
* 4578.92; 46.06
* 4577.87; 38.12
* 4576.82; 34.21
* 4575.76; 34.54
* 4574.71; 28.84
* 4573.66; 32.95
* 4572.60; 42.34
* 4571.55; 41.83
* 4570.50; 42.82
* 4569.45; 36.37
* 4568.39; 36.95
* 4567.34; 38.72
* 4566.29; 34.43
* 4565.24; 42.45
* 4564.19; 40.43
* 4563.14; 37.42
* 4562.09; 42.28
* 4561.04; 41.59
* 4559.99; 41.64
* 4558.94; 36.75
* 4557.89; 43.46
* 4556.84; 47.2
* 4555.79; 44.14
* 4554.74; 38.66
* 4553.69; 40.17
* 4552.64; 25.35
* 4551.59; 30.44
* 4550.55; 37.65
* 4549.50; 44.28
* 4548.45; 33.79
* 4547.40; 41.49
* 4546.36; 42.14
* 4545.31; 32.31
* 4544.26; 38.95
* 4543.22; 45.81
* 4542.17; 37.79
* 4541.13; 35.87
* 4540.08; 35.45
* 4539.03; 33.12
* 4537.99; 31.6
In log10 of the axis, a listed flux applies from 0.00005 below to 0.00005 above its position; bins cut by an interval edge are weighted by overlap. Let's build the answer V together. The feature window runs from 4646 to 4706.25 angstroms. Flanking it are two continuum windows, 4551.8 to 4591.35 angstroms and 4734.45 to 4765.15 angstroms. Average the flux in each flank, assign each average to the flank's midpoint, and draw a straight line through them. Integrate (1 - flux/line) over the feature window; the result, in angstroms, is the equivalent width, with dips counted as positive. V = 3.2 angstroms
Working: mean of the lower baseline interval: 38.1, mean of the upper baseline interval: 37.9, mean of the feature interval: 36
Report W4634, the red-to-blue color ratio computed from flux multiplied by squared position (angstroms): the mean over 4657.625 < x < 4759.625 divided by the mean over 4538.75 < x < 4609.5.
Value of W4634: 1.0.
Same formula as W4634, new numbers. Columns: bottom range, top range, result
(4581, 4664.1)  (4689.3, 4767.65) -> 1.06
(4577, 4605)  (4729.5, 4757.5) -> 1.10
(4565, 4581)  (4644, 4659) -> 0.92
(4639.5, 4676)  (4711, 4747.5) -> 1.14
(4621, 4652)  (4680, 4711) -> 1.03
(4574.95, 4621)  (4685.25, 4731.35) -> 1.05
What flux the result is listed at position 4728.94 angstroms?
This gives 51.11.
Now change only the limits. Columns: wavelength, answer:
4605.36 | 34.82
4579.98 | 40.66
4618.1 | 45.03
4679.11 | 31.5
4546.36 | 42.14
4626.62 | 40.53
